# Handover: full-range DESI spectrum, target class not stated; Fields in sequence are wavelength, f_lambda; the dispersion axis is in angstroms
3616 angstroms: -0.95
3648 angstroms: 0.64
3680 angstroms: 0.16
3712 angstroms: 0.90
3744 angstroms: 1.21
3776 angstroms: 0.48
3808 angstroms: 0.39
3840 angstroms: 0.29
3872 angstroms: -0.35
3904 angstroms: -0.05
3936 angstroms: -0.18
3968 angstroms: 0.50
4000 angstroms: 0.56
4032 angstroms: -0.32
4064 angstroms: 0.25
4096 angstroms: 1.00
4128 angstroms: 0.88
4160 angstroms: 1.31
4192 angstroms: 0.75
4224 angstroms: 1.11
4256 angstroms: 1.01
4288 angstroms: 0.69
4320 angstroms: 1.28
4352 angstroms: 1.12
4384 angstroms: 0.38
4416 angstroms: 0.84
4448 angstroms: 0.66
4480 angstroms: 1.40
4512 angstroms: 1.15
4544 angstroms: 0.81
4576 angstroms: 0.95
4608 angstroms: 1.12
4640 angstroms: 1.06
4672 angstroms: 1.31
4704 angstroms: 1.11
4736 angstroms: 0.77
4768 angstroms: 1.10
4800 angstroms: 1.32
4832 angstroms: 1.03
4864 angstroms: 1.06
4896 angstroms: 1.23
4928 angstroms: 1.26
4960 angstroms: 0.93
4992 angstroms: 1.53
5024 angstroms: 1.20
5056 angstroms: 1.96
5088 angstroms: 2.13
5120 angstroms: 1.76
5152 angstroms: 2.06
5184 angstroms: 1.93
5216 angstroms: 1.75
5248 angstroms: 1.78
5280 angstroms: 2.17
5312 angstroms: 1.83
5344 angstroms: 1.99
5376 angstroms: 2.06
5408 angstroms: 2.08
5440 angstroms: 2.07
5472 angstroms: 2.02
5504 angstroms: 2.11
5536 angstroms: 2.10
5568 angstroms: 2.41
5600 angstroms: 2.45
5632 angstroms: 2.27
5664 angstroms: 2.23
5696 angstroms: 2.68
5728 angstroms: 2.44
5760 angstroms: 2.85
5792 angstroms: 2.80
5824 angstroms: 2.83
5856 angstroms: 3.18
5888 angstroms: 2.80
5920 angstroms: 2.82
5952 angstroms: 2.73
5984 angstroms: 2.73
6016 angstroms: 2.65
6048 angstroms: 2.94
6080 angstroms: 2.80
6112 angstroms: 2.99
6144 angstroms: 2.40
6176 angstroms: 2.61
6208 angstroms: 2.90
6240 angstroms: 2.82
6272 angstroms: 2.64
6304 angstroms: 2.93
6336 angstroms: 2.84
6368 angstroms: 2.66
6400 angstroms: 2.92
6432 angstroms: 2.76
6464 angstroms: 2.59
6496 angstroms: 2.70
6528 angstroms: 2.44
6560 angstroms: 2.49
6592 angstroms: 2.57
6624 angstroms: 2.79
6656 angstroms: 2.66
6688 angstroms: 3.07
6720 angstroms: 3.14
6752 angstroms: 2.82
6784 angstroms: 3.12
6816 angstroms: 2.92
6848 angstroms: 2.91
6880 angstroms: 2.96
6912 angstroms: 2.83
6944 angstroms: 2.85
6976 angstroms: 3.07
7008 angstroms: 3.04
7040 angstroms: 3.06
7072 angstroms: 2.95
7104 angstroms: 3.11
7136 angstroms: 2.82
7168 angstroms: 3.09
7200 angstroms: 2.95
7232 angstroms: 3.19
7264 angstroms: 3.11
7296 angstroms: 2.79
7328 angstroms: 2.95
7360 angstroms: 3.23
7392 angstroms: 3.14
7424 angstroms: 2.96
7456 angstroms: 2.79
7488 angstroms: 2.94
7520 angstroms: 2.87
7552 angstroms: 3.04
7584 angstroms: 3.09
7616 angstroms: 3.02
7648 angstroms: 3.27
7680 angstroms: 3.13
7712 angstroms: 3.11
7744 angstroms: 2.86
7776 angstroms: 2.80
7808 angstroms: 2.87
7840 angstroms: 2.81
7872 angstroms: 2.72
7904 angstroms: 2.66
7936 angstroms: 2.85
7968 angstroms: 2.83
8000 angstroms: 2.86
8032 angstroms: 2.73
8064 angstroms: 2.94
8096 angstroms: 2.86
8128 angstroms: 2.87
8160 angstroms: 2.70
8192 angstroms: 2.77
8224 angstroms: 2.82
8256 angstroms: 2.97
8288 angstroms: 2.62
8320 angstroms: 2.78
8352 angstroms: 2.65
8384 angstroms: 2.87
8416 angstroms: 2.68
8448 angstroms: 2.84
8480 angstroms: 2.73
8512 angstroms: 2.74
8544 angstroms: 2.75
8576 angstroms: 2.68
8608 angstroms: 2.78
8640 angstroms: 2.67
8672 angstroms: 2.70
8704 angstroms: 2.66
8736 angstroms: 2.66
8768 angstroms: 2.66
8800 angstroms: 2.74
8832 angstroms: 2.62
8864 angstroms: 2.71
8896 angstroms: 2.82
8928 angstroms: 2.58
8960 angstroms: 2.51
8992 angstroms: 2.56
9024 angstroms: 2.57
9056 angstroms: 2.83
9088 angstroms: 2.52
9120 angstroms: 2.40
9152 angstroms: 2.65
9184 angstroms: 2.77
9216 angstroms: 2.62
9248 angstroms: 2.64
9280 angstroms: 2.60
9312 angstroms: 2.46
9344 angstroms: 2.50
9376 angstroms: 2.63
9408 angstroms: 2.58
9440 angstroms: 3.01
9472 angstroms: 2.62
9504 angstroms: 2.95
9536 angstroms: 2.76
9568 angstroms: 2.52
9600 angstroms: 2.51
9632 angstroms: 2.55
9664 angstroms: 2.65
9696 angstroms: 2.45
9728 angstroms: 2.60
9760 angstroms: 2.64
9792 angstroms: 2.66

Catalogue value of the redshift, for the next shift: 0.263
